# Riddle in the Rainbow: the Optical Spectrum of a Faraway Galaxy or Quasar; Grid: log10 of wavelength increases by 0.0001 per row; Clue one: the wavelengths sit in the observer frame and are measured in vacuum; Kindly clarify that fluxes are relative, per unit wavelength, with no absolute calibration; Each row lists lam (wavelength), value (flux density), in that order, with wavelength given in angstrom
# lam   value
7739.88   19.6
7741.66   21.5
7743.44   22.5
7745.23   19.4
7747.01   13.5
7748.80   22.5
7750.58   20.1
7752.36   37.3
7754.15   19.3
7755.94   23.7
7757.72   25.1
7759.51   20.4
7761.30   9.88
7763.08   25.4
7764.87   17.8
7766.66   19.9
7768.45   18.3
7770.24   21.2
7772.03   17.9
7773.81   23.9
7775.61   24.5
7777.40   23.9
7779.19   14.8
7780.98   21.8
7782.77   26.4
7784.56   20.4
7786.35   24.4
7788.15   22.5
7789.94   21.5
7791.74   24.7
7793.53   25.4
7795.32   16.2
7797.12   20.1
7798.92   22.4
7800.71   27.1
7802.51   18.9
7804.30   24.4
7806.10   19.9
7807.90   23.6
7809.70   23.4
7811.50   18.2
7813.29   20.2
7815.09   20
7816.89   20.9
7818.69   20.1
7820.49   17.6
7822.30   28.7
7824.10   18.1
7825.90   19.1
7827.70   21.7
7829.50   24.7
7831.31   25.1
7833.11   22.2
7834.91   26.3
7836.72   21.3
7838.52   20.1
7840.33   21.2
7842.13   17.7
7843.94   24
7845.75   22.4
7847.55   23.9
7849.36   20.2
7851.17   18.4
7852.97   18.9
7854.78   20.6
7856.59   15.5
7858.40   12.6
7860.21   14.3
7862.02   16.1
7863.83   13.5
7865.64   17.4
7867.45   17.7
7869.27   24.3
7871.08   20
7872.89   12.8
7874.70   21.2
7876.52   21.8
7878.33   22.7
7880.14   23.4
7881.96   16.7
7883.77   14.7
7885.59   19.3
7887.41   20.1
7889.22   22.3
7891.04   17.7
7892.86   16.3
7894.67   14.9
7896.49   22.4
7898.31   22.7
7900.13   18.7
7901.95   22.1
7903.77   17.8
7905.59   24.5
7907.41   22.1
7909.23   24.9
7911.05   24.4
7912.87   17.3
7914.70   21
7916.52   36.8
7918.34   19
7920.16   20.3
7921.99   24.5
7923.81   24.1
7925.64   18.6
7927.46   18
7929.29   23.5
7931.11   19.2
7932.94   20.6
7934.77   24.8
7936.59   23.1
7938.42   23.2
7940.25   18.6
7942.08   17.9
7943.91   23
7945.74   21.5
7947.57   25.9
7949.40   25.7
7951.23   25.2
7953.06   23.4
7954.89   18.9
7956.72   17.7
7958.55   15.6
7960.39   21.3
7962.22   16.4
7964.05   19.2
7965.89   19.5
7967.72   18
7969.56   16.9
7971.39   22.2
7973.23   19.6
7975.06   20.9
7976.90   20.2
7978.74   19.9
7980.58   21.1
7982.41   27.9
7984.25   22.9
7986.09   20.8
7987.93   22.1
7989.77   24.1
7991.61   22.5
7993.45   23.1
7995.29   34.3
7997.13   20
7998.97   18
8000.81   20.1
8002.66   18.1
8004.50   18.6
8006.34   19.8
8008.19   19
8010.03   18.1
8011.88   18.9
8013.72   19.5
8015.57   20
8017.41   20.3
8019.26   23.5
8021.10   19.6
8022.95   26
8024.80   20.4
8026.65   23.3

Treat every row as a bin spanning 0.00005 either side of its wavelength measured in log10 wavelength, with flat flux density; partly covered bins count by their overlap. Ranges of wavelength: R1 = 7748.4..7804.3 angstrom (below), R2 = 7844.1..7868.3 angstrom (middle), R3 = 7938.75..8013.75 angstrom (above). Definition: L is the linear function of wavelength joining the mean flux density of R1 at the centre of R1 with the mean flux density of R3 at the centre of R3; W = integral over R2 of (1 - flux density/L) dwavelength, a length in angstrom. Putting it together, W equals 4.0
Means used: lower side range 21.9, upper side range 20.9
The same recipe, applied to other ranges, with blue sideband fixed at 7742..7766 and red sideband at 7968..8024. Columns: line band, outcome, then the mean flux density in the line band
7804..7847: -0.8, 21.7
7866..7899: 2.8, 19.4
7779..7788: -0.4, 22.2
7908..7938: -1.8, 22.5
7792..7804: -0.4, 22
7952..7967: 1.5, 19.1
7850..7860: 2.0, 17.1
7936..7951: -0.9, 22.5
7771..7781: 0.1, 21.1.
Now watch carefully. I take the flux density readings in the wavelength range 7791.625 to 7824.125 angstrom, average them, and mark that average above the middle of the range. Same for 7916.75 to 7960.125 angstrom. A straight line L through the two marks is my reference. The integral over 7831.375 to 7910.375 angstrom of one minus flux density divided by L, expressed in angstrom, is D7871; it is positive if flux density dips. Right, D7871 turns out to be 6.7 angstrom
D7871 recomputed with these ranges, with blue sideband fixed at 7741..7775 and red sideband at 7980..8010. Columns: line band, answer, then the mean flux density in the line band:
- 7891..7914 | 1.09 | 20.6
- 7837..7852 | 0.25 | 21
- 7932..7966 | 0.91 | 21.2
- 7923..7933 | 0.48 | 20.6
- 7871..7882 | 0.75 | 20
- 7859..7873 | 2.80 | 17.2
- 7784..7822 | -0.76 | 21.6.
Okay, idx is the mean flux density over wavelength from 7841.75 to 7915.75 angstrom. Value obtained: 19.5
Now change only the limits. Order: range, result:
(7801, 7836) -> 21.8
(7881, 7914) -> 19.9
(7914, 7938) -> 22.6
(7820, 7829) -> 21.4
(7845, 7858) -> 19.7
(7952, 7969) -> 18.9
